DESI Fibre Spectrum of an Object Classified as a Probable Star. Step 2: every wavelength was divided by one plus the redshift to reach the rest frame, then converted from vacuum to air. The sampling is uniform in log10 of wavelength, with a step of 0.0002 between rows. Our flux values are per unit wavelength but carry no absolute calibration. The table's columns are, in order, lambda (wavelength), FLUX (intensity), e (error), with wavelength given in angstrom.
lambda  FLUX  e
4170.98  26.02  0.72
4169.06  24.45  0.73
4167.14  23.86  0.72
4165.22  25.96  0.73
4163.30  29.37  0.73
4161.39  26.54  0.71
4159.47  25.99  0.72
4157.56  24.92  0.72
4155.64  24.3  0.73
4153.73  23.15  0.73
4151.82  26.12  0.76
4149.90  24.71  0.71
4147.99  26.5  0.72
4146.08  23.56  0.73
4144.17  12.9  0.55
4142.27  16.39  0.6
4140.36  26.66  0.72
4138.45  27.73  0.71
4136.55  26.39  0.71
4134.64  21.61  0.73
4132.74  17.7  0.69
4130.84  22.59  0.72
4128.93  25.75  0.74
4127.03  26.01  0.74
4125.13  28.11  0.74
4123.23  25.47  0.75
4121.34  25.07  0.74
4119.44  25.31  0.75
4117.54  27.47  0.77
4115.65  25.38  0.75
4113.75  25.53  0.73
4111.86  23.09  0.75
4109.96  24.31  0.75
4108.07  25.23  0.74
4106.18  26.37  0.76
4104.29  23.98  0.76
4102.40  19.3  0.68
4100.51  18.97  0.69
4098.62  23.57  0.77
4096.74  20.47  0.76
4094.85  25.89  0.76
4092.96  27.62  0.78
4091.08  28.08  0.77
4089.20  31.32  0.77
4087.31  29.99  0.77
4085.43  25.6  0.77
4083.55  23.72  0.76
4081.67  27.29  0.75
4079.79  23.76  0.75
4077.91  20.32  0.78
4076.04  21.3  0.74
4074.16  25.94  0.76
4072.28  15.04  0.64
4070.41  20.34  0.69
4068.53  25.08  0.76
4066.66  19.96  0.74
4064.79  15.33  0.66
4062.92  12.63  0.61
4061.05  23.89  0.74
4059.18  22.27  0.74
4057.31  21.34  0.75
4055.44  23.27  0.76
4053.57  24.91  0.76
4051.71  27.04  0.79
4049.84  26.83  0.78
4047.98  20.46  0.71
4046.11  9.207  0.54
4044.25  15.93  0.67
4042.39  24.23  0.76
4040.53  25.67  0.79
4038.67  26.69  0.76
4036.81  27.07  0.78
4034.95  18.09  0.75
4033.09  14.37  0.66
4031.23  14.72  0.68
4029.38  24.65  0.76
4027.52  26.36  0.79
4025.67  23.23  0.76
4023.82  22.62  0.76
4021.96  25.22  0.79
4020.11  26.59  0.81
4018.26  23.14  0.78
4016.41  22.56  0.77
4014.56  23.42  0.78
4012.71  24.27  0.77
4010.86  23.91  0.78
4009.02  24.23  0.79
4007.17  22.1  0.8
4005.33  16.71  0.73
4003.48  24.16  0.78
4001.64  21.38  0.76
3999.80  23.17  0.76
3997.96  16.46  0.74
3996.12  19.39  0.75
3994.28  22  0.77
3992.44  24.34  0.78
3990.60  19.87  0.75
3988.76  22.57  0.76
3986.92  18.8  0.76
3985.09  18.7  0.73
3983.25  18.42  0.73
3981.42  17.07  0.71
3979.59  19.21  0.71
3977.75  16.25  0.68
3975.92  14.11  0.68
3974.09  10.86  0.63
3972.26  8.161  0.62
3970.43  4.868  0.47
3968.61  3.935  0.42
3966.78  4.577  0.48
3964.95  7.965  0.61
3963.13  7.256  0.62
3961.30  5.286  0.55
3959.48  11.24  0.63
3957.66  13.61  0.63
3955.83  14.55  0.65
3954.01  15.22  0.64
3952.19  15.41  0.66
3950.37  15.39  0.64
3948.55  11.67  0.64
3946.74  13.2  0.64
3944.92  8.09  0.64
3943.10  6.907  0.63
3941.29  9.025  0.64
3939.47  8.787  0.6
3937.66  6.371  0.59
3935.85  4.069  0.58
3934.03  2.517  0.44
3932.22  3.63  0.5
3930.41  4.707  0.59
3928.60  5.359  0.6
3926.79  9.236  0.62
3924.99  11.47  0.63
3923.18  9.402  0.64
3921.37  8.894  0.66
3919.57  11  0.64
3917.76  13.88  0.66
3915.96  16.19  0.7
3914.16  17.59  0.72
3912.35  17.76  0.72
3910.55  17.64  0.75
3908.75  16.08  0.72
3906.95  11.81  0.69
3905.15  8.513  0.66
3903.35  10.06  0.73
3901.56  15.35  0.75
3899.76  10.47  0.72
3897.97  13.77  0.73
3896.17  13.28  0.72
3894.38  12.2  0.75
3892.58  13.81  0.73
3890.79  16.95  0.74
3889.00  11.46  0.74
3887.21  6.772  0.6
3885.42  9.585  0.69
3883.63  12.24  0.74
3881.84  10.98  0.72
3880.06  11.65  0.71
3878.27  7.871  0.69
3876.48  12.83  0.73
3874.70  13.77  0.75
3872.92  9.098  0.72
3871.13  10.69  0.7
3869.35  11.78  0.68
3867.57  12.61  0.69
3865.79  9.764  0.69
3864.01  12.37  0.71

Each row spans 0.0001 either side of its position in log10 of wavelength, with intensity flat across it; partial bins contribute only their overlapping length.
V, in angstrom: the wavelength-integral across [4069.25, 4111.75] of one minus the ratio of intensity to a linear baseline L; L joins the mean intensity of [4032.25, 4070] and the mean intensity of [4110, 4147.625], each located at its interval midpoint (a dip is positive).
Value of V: -2.7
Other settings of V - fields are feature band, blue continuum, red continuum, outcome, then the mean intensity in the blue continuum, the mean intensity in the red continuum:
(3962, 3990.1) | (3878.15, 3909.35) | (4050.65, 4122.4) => 6.87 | 11.9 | 23.6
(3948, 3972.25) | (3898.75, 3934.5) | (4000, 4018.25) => 9.31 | 11.2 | 22.6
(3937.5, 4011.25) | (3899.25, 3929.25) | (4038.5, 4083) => 7.60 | 12.5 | 21.5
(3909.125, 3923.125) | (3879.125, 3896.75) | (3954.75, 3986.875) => -3.09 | 11.9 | 11.8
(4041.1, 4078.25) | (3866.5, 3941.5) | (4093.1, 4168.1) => -1.44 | 11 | 24.2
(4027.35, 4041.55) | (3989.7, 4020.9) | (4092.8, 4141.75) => 0.48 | 22.2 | 24.3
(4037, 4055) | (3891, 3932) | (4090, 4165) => -2.57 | 12.1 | 24.3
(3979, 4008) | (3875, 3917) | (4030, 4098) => -2.96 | 12.8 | 22.4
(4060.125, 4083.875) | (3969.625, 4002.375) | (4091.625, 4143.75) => 0.85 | 17.6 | 24.1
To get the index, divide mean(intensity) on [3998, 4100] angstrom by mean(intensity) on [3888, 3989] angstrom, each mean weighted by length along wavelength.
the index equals 1.95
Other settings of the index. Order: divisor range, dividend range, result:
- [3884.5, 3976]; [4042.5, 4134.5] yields 2.20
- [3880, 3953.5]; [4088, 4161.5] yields 2.20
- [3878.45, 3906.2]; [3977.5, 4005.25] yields 1.72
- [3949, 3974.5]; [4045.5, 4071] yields 2.13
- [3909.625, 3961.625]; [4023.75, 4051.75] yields 2.01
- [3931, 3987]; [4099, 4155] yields 2.23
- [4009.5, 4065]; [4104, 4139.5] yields 1.13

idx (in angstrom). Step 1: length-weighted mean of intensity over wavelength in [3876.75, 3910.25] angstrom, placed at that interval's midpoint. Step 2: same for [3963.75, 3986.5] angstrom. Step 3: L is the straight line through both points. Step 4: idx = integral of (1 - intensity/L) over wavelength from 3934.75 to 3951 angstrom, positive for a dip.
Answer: 4.0 angstrom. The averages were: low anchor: 11.9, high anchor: 12.1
